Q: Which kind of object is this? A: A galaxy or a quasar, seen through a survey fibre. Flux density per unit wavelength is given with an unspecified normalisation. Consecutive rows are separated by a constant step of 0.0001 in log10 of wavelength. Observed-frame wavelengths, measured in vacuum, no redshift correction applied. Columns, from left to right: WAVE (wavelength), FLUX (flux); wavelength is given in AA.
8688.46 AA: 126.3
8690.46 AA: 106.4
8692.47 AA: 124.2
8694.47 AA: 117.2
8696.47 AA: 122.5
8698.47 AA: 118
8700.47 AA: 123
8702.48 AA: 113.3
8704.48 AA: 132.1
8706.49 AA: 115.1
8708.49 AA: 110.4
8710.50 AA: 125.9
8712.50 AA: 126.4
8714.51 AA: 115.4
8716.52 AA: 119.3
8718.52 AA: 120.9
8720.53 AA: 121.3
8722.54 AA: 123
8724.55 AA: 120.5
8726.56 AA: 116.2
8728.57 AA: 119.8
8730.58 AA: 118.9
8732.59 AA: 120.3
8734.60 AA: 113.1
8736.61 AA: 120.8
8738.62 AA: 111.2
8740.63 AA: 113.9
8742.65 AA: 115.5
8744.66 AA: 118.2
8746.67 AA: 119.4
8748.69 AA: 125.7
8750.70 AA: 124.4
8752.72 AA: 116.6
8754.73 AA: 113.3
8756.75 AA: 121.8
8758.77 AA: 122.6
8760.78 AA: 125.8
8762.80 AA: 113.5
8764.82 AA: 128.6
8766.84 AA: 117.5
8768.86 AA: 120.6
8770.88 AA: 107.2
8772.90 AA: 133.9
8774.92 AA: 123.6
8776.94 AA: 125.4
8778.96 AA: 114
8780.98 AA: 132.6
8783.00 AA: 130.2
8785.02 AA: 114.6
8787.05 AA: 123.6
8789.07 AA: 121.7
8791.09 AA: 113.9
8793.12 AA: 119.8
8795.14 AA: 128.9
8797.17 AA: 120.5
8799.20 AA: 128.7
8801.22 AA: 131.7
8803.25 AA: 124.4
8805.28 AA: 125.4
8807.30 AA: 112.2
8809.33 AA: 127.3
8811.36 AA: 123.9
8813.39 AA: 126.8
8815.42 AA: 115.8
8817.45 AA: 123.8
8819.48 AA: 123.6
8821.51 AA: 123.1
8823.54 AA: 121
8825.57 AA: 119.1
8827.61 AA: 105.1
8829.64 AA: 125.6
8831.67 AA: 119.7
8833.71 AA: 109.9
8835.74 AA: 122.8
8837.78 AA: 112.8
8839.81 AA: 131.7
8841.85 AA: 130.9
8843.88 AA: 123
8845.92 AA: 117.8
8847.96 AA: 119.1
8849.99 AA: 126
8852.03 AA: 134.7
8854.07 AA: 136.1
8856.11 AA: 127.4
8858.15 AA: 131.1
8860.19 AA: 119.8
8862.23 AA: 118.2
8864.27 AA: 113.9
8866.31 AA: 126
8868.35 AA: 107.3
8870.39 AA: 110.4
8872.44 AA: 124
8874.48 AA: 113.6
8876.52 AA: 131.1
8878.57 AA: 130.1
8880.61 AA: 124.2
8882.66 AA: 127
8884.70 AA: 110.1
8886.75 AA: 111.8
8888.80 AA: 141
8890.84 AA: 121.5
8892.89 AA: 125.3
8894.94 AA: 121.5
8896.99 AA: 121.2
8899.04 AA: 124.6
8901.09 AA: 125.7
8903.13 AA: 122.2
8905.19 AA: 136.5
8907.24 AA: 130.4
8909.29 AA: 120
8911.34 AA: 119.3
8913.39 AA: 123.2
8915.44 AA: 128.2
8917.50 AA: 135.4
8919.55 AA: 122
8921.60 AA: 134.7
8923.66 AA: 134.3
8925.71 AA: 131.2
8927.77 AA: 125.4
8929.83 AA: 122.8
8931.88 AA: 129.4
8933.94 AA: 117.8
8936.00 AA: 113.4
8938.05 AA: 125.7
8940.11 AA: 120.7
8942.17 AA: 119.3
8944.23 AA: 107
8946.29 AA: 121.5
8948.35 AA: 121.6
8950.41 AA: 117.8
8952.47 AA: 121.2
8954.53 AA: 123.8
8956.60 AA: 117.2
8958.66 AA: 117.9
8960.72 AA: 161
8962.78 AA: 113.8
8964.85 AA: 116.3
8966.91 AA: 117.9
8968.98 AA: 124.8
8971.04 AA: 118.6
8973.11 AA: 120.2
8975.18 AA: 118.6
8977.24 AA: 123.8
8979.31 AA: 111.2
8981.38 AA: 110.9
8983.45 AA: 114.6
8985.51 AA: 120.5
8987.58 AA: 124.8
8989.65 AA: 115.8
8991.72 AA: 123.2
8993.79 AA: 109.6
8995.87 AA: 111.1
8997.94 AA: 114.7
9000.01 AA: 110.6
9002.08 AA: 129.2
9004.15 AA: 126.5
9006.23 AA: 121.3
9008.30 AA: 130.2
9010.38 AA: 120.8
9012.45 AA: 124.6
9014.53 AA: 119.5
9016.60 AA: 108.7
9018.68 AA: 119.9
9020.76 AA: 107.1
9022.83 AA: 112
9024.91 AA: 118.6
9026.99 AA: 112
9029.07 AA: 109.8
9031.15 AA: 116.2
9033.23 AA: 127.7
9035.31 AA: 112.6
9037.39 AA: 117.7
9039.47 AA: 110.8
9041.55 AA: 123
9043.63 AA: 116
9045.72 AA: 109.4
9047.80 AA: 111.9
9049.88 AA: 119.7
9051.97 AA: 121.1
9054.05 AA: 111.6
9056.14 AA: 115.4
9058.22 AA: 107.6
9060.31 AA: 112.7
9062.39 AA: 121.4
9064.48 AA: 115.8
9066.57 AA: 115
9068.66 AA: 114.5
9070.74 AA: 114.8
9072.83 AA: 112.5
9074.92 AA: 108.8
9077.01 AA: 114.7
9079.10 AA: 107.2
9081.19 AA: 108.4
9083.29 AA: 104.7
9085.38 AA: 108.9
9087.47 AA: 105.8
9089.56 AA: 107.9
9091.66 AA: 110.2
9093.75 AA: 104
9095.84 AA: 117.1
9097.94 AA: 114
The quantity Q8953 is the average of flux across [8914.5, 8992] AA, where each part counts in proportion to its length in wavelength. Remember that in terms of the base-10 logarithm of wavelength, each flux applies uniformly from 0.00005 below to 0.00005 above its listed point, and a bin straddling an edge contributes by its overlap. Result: 122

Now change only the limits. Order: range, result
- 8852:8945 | 124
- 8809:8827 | 122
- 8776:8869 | 122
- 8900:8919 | 127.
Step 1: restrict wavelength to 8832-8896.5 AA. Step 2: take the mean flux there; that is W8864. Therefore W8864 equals 123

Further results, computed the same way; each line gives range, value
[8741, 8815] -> 122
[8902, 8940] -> 126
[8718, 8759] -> 119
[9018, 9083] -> 114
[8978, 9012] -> 119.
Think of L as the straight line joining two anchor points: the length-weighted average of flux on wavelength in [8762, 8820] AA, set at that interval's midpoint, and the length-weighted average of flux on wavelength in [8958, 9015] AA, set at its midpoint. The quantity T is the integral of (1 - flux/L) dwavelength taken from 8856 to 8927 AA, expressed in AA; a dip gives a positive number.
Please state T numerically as -1.53 AA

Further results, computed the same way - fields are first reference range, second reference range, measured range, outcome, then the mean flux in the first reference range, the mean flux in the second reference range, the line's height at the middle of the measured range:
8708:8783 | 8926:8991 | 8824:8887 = -0.5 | 120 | 121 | 120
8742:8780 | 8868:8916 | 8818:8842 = 0.3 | 120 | 123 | 122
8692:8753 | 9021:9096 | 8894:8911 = -1.3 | 119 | 113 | 116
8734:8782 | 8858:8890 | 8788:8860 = -1.4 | 120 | 121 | 121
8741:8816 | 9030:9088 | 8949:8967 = -1.0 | 122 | 114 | 117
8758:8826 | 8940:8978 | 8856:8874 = 0.4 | 123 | 121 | 122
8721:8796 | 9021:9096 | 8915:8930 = -1.7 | 120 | 113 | 116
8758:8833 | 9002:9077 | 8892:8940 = -2.6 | 122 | 116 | 119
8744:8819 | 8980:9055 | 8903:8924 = -1.5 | 122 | 117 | 119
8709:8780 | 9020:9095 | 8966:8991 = -0.8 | 120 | 113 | 115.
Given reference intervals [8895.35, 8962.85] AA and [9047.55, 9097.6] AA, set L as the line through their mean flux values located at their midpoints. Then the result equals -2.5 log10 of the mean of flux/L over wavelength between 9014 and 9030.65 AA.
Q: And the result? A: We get 0.030 mag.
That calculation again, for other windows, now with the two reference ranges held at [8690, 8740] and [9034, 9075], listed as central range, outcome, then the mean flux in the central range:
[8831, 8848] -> -0.03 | 121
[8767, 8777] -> -0.03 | 121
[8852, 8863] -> -0.09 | 127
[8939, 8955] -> -0.03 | 119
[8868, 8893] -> -0.04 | 122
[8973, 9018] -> -0.03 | 119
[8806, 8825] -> -0.04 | 122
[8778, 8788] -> -0.04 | 123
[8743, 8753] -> -0.02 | 121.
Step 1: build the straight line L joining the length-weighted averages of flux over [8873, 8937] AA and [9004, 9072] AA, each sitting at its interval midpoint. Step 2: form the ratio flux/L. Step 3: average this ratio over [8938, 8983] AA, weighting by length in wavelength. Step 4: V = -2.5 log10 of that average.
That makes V 0.01 mag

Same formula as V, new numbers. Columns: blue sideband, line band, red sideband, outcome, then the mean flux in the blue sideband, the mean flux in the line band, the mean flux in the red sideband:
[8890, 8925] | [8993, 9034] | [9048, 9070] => 0.01 mag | 126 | 117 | 115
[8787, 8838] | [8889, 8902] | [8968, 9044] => -0.04 mag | 121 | 124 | 118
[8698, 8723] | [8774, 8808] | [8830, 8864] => -0.01 mag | 120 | 123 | 124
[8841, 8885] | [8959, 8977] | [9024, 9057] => -0.04 mag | 123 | 124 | 116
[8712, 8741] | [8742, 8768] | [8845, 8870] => -0.01 mag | 119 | 120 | 123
